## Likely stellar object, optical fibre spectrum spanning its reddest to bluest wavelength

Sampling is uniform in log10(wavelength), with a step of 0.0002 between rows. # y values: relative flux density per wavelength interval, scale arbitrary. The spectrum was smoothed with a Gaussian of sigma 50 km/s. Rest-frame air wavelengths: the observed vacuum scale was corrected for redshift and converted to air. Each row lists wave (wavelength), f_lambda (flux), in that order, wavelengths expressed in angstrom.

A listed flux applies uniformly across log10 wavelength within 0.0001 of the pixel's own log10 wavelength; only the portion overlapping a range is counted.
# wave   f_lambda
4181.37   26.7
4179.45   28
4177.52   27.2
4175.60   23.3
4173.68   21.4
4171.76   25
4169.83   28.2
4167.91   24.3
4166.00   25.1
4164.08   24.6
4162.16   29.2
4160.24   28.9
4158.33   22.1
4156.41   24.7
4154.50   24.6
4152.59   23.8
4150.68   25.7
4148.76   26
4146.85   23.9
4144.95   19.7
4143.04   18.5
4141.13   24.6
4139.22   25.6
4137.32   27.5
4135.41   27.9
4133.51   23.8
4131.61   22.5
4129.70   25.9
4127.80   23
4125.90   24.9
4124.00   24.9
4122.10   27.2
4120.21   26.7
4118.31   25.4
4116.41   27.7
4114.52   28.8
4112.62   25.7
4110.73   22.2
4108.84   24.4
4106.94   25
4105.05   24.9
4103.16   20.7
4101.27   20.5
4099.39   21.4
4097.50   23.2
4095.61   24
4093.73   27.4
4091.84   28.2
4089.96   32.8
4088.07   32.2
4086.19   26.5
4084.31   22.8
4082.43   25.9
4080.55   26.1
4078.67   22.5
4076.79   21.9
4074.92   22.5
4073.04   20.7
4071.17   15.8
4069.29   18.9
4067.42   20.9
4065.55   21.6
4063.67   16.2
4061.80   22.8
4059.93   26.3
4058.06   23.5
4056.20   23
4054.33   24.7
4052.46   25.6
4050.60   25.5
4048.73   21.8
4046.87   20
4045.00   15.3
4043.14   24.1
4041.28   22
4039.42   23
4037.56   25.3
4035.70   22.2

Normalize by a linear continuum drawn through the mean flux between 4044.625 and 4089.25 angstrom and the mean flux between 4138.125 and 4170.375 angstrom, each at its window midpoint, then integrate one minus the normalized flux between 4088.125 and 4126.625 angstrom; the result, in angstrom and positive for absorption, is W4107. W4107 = -3.0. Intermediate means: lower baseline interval 22.8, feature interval 25.5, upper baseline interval 24.7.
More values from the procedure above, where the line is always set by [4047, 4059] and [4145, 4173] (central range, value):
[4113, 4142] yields -1.2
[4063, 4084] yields 2.4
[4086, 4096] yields -1.9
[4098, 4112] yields 1.0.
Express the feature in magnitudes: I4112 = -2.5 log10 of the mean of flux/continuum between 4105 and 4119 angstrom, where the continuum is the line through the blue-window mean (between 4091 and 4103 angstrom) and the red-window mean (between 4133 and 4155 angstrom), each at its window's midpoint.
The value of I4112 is -0.068 mag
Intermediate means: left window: 23.9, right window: 24.3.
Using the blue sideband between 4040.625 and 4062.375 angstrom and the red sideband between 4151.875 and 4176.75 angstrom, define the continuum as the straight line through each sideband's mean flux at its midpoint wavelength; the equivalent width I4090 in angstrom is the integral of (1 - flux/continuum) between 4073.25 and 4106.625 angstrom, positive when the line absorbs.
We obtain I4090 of -1.7 angstrom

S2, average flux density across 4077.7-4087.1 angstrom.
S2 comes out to 24.7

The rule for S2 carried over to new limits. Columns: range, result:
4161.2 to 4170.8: 26.3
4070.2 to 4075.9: 19.7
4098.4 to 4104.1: 20.9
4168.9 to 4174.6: 24.8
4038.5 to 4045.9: 21.1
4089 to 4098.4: 27.1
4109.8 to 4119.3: 26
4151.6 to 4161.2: 24.8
